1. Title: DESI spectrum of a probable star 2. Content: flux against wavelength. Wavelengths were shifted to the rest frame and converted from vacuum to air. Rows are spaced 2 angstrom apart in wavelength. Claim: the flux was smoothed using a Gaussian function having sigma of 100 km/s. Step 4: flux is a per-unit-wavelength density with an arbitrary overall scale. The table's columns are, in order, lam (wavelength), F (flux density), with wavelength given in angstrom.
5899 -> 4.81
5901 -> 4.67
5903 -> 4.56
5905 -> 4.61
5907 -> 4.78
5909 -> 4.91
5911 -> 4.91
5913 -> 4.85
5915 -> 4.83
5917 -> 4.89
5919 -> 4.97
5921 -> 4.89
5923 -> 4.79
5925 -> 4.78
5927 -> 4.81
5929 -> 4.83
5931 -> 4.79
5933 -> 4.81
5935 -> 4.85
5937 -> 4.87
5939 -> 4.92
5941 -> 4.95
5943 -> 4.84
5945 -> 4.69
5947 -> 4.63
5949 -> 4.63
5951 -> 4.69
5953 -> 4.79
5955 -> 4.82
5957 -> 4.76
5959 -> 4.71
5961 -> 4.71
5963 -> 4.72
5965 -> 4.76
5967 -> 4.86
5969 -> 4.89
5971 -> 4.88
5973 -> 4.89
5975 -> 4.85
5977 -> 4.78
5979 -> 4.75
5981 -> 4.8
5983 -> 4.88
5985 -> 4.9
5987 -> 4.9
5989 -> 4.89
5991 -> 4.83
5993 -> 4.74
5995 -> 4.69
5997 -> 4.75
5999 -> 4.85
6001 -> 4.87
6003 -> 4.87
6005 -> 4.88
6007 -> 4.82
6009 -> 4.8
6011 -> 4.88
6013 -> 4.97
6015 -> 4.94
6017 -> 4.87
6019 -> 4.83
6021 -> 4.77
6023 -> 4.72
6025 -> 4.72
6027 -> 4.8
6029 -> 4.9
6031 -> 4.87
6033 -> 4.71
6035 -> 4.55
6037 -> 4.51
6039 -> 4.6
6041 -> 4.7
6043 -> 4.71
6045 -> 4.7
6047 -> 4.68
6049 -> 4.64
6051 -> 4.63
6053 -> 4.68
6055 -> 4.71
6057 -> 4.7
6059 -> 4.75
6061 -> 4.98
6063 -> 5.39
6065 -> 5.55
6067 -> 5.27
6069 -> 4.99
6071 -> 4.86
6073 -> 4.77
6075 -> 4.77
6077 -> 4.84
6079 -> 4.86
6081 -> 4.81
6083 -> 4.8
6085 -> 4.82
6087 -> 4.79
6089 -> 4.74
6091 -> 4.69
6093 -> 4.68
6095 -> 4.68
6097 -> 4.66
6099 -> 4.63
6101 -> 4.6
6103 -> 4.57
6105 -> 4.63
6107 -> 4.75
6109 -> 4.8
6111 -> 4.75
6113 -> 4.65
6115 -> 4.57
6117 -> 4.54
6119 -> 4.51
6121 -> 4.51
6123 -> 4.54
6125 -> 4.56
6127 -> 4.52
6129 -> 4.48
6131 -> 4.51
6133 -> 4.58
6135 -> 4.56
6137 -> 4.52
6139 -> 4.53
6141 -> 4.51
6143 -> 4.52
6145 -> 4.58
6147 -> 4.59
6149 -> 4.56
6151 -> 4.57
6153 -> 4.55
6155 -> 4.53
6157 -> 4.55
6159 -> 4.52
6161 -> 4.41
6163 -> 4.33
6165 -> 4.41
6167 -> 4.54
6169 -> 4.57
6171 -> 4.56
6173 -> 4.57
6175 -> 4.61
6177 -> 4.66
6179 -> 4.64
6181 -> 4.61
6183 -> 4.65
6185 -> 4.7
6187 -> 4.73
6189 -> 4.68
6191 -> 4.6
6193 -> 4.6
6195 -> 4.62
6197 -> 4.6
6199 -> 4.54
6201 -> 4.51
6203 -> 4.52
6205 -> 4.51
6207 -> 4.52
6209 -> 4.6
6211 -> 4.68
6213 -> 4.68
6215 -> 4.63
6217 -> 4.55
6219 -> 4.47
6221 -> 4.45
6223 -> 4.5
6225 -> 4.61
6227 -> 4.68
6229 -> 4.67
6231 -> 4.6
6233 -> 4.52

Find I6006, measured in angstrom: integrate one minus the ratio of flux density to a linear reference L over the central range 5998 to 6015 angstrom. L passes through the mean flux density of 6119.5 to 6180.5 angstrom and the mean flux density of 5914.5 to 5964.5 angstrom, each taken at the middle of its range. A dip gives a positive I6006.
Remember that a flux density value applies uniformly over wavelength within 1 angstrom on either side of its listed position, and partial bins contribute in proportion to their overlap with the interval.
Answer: -0.6 angstrom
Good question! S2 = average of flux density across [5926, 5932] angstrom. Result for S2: 4.81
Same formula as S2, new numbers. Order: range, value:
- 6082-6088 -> 4.8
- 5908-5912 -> 4.91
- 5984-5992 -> 4.88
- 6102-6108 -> 4.65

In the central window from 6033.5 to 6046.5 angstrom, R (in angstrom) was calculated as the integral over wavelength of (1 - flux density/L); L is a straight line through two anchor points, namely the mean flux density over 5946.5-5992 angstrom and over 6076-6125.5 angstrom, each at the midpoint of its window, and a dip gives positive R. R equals 0.3 angstrom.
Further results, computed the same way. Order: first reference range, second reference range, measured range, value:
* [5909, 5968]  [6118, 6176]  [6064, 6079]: -1.2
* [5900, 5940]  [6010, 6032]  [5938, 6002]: 0.4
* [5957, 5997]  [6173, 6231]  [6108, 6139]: 0.7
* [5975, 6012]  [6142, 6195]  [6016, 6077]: -0.8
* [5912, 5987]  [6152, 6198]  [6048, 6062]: -0.1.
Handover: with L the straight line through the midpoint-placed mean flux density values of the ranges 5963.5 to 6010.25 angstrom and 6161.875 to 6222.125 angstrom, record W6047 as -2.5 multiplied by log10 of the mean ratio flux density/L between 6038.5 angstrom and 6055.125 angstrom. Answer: 0.02 mag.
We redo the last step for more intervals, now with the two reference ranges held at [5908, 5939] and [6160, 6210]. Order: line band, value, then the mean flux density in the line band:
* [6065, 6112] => -0.03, 4.79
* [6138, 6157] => 0.01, 4.55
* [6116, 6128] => 0.03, 4.53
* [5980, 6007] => -0.01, 4.83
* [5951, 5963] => 0.02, 4.75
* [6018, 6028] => 0.00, 4.77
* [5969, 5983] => -0.01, 4.83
